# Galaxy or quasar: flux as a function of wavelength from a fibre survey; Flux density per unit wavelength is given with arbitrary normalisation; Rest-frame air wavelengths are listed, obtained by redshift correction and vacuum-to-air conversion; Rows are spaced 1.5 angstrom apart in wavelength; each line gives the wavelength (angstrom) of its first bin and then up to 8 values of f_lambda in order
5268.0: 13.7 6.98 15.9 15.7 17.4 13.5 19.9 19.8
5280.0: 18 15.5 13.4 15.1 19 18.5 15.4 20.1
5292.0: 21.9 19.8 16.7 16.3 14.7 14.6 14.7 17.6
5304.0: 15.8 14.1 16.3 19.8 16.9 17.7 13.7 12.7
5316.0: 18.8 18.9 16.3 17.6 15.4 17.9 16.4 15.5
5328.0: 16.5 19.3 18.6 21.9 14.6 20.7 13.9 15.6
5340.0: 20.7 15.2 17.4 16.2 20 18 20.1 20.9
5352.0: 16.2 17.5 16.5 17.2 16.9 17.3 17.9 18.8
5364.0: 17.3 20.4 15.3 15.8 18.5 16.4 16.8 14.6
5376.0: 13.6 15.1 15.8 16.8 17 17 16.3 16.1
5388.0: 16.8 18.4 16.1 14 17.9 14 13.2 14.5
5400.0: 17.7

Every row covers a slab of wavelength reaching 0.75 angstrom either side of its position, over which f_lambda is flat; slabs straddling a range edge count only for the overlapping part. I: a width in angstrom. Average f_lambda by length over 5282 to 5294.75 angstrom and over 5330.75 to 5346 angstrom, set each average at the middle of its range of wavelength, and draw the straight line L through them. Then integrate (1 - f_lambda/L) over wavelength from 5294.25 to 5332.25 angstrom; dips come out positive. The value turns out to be 2.4 angstrom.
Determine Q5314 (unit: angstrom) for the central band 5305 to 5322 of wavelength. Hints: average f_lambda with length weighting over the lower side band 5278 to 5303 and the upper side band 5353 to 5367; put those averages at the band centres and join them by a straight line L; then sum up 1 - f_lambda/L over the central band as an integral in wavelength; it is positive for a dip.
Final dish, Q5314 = 0.7 angstrom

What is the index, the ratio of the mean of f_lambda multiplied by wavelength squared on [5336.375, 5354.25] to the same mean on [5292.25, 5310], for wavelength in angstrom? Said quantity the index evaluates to 1.08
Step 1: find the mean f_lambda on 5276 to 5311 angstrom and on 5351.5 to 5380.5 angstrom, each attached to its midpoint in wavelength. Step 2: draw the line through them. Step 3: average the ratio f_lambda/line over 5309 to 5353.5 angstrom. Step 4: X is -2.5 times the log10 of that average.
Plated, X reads -0.03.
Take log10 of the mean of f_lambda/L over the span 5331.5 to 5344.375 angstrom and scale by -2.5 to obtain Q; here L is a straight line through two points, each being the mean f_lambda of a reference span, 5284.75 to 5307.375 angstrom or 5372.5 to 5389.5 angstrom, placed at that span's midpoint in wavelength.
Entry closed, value -0.06 mag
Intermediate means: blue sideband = 17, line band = 17.5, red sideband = 16.1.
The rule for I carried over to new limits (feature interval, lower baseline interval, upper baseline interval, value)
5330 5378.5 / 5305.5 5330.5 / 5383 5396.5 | -2.6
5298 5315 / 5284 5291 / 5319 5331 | 1.5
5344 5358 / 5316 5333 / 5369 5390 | -0.8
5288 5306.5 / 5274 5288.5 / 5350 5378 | 0.2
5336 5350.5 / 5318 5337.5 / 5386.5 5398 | -0.6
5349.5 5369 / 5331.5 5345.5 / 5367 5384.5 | -1.1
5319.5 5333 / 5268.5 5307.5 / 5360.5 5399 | -1.0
